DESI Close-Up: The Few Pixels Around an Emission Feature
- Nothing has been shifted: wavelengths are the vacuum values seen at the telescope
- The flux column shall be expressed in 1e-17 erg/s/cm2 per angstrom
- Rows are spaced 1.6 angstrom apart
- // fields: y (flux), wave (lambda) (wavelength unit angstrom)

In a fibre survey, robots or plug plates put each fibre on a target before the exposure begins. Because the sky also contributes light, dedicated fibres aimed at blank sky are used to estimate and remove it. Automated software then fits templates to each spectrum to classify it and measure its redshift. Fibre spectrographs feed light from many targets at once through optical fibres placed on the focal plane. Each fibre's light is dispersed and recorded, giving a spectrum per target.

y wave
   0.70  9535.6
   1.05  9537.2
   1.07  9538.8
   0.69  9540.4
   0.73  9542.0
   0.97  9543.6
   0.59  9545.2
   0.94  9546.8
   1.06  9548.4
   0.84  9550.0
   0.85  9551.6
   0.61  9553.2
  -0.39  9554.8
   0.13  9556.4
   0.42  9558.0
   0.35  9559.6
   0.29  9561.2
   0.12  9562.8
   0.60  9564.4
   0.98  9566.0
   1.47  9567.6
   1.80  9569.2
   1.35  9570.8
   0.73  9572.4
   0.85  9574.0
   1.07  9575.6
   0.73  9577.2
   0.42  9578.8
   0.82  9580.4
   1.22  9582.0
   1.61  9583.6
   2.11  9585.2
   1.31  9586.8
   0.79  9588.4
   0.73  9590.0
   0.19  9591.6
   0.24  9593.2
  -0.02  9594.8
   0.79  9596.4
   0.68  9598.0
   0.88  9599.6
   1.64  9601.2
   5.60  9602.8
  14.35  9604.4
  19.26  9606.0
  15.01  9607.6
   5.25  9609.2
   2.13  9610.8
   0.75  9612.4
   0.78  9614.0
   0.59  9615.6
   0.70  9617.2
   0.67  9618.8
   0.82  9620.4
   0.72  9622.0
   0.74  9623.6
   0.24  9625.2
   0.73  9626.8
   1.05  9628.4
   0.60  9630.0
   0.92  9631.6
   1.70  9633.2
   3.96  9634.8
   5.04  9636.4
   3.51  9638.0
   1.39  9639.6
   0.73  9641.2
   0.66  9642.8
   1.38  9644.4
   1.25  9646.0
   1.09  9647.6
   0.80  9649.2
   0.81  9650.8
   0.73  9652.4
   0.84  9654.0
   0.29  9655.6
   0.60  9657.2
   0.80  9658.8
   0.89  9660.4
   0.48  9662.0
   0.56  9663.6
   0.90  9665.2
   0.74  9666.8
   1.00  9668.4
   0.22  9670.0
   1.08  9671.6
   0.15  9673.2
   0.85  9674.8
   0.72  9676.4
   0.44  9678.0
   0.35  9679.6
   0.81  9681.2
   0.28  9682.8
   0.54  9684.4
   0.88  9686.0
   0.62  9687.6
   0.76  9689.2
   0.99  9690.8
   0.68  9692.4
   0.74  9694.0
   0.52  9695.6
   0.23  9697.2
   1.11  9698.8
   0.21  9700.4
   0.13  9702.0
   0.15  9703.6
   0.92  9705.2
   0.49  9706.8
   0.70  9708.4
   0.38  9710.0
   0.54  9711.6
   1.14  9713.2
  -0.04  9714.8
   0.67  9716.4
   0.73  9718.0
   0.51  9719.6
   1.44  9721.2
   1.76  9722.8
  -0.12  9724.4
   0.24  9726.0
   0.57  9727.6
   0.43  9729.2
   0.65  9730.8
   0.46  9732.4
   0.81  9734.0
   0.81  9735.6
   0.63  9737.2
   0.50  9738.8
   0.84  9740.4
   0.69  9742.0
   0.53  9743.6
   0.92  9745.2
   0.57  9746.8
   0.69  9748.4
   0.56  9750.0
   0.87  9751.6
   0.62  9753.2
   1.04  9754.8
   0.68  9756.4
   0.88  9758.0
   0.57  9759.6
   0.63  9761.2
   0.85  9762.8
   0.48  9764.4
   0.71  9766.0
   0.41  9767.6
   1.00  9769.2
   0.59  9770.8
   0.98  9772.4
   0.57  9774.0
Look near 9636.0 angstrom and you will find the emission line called [N II] 6583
